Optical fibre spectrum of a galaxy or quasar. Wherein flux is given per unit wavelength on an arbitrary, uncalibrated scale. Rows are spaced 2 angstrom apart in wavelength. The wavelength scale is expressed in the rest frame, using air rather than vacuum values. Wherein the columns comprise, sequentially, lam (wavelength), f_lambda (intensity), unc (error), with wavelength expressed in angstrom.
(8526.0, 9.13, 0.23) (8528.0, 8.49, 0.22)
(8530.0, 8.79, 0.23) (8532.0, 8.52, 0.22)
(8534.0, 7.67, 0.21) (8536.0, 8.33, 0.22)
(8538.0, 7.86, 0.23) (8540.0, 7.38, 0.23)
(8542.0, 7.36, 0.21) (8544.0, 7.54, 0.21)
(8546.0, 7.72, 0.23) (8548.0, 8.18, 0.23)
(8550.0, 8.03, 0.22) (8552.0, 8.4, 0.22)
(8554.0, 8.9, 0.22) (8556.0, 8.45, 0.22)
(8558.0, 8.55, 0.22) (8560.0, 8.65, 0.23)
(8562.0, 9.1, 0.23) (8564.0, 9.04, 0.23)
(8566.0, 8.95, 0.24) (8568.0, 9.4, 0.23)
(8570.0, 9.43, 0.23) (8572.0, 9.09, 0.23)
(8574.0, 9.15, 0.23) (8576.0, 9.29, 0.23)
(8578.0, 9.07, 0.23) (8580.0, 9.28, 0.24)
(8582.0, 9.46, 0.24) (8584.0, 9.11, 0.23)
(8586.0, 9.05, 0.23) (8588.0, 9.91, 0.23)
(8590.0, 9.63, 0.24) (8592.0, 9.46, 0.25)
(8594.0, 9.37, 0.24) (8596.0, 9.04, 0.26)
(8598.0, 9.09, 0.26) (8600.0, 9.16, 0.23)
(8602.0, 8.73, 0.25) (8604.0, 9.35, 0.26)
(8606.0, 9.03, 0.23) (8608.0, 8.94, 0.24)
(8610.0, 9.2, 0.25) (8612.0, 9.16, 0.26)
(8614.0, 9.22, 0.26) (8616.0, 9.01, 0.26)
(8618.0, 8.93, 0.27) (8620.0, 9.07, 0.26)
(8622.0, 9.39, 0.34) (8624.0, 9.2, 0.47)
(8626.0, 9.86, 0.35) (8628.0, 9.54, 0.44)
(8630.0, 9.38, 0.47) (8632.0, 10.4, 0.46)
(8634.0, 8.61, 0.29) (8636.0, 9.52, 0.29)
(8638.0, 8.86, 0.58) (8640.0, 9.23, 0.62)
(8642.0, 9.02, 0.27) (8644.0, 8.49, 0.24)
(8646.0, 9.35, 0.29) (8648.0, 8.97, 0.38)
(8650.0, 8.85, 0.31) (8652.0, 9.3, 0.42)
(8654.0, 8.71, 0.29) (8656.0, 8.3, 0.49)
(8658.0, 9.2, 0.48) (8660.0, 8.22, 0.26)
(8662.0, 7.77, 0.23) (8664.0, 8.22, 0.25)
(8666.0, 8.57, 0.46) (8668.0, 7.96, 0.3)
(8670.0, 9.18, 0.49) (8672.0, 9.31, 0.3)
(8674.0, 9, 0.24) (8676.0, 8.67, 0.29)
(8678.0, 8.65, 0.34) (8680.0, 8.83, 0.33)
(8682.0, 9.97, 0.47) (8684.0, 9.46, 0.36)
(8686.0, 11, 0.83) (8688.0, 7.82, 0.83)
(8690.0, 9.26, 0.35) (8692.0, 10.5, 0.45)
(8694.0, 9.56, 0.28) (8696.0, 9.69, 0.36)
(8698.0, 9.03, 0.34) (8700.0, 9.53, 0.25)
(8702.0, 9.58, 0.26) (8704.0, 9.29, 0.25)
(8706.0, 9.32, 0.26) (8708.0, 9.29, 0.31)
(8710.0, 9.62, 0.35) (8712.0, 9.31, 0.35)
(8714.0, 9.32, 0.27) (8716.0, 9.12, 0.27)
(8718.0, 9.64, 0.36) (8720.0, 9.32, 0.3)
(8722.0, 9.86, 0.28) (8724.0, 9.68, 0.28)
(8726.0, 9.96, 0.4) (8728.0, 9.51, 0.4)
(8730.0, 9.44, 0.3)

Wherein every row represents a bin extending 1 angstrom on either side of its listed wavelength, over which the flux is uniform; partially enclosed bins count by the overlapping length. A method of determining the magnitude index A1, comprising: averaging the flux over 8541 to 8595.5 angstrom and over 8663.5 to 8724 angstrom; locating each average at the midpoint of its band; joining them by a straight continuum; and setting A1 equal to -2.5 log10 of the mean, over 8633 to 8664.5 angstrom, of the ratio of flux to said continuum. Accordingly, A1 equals 0.04 mag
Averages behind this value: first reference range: 8.87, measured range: 8.8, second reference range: 9.28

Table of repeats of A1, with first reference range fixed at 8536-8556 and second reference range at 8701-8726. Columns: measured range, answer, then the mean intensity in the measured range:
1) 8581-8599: -0.12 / 9.35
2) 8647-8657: 0.01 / 8.83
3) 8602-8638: -0.08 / 9.26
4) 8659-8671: 0.09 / 8.32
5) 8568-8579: -0.13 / 9.22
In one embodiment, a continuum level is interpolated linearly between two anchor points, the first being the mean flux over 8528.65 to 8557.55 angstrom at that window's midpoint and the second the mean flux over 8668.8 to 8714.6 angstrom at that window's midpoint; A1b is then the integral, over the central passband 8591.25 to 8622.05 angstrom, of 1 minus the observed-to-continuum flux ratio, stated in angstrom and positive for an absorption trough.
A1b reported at -1.8 angstrom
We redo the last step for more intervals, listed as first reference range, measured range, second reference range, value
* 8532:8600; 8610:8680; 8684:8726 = 1.5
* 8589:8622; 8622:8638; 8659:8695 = -0.6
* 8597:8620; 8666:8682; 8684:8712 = 0.9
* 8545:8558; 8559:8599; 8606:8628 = -2.5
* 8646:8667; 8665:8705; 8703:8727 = -0.8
